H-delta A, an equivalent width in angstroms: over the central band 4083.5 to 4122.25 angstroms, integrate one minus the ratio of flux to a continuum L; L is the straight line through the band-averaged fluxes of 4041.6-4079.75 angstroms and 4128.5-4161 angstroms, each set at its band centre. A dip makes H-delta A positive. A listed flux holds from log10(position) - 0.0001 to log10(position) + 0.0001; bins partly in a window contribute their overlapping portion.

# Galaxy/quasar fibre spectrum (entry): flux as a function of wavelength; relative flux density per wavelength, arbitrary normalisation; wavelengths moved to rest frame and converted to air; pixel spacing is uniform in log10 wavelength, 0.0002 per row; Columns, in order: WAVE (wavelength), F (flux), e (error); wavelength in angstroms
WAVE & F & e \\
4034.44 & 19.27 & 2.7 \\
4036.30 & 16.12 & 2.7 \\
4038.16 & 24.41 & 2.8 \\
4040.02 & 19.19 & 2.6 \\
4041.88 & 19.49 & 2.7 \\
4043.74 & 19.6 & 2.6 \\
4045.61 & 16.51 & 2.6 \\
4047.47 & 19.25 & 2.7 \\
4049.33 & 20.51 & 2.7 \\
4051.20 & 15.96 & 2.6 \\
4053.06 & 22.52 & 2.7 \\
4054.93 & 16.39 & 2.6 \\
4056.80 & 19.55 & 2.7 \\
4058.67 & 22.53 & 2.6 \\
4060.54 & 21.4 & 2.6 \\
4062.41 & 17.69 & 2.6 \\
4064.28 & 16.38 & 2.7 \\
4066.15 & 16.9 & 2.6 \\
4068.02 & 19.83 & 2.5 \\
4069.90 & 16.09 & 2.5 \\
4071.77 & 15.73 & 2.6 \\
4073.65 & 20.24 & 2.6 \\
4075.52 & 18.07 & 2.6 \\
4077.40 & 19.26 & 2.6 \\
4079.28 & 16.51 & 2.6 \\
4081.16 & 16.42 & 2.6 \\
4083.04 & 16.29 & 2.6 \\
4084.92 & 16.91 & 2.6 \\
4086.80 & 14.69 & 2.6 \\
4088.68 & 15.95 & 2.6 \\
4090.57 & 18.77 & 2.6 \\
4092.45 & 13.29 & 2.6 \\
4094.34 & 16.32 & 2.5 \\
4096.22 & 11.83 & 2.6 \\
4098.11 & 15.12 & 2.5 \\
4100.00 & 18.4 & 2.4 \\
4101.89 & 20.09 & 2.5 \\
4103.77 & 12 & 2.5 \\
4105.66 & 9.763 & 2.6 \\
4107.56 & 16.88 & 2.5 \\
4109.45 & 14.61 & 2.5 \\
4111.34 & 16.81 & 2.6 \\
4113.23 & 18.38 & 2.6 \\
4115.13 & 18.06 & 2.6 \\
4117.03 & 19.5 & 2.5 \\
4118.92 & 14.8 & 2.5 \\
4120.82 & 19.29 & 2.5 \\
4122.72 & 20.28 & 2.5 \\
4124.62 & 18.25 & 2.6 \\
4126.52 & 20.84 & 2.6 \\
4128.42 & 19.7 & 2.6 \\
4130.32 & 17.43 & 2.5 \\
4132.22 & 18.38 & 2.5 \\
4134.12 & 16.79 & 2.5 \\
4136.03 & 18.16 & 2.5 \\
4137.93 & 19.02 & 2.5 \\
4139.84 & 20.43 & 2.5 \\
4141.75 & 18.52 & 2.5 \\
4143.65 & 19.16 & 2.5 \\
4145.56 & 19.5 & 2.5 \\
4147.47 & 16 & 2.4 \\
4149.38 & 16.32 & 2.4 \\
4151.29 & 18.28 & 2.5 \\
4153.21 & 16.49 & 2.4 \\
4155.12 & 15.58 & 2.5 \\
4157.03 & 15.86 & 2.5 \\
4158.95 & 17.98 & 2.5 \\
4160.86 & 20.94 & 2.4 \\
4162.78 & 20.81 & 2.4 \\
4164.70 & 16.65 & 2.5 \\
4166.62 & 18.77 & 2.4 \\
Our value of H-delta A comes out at 4.5 angstroms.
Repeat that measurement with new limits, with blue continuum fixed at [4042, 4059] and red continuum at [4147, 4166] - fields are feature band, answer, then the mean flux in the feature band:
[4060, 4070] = 0.43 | 18.1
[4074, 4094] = 2.04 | 16.7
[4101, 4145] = 0.74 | 17.7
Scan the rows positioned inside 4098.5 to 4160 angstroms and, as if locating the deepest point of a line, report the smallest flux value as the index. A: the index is 9.763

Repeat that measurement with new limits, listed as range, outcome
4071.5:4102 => 11.83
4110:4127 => 14.8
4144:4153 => 16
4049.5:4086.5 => 15.73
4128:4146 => 16.79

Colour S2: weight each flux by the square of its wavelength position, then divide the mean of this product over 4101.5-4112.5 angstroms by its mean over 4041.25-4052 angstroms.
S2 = 0.82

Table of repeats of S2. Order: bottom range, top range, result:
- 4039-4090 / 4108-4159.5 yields 1.02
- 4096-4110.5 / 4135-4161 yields 1.22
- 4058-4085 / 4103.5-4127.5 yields 0.97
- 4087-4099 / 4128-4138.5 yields 1.22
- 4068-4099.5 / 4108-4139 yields 1.12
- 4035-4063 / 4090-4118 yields 0.84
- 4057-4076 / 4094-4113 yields 0.84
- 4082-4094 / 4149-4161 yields 1.11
